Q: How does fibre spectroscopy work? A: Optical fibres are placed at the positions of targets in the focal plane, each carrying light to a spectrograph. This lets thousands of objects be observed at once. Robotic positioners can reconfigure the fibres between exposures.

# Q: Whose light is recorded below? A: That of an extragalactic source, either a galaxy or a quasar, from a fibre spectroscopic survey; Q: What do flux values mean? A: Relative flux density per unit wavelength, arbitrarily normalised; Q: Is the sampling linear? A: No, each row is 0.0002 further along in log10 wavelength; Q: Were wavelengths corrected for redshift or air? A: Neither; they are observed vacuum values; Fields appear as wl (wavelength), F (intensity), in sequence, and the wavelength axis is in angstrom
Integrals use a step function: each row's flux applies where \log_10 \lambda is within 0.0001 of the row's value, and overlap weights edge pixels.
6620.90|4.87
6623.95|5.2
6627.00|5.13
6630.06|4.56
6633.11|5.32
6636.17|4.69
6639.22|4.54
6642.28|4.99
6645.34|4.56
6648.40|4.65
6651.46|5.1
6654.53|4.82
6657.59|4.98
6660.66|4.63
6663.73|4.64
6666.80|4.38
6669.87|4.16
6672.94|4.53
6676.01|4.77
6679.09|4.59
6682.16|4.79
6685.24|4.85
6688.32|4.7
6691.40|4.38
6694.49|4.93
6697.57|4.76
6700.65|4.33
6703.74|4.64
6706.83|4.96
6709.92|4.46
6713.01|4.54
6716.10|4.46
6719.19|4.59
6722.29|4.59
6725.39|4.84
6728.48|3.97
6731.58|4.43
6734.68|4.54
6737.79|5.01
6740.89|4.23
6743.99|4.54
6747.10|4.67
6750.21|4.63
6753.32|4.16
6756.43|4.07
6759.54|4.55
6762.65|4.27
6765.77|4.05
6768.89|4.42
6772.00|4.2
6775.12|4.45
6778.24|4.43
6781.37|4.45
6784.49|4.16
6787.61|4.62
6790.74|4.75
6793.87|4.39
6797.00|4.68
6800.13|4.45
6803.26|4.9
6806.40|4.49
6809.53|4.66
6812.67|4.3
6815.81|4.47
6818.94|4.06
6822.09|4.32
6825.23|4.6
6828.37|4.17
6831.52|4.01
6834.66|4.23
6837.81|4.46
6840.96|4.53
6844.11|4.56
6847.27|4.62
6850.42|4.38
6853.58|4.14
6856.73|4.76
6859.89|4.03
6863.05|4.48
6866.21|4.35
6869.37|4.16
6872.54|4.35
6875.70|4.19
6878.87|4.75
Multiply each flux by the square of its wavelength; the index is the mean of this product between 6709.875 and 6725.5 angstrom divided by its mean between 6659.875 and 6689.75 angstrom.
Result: 1.00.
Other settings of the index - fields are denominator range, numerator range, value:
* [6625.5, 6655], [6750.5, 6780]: 0.92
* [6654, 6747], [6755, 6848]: 0.99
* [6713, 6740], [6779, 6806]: 1.02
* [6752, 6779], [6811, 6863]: 1.04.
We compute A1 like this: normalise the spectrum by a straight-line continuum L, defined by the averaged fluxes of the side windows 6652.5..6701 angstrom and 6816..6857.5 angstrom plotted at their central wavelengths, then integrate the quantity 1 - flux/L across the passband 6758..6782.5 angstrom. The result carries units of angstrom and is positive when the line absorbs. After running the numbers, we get 0.74 angstrom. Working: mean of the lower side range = 4.65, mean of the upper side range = 4.37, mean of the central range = 4.35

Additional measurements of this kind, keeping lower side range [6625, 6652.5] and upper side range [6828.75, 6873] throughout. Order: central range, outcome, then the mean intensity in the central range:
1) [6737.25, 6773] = 1.5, 4.39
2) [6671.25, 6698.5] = 0.2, 4.7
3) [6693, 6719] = 0.3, 4.63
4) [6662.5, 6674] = 0.9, 4.42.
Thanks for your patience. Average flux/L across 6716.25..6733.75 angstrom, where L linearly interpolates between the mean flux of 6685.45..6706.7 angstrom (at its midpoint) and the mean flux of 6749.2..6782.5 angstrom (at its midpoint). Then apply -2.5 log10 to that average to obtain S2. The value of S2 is 0.009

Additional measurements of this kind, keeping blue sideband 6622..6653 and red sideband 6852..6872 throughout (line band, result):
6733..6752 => 0.00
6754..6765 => 0.07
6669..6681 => 0.06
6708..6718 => 0.04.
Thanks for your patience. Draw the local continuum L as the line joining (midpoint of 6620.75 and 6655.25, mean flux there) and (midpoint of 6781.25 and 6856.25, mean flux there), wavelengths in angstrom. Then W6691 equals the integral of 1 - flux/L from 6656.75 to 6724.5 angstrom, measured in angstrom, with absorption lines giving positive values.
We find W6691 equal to 1.8 angstrom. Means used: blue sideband 4.87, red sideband 4.44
